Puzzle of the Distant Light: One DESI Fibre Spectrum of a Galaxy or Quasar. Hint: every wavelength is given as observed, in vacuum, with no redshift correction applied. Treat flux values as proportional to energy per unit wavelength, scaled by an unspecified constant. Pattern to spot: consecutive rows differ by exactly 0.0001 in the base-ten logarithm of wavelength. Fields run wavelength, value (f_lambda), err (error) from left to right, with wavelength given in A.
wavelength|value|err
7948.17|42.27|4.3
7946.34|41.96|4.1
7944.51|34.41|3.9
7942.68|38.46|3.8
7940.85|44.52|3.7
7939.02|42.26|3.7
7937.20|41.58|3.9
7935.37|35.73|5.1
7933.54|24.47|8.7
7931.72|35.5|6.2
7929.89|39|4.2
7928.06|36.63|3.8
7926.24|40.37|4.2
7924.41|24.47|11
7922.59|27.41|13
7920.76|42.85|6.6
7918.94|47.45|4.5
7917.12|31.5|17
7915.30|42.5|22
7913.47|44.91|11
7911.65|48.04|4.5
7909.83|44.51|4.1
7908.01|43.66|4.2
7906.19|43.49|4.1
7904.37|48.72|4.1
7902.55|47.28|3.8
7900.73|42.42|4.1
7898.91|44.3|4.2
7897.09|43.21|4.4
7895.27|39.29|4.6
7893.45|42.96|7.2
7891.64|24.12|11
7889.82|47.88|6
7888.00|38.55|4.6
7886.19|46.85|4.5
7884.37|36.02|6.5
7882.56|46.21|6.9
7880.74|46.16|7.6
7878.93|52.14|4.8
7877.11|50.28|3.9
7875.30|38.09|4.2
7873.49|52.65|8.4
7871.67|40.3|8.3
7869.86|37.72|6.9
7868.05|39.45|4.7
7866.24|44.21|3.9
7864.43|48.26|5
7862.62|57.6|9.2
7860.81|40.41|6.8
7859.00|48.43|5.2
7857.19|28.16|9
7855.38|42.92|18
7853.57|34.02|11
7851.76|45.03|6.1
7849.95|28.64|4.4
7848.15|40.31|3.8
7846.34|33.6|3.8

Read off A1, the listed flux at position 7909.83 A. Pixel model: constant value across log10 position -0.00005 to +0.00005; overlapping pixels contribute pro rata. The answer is 44.51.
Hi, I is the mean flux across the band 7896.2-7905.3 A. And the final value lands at 45.2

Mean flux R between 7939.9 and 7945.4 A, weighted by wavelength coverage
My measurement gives 39.1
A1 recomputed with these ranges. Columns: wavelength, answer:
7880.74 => 46.16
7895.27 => 39.29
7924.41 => 24.47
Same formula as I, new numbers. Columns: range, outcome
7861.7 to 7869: 47.3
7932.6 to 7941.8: 37.7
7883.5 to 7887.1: 41.5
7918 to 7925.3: 35.6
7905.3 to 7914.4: 44.9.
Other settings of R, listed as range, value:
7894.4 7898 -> 41.2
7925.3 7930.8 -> 38.6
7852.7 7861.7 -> 38.8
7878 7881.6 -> 49.2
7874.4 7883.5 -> 46.5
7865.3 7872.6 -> 40.5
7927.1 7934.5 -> 34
